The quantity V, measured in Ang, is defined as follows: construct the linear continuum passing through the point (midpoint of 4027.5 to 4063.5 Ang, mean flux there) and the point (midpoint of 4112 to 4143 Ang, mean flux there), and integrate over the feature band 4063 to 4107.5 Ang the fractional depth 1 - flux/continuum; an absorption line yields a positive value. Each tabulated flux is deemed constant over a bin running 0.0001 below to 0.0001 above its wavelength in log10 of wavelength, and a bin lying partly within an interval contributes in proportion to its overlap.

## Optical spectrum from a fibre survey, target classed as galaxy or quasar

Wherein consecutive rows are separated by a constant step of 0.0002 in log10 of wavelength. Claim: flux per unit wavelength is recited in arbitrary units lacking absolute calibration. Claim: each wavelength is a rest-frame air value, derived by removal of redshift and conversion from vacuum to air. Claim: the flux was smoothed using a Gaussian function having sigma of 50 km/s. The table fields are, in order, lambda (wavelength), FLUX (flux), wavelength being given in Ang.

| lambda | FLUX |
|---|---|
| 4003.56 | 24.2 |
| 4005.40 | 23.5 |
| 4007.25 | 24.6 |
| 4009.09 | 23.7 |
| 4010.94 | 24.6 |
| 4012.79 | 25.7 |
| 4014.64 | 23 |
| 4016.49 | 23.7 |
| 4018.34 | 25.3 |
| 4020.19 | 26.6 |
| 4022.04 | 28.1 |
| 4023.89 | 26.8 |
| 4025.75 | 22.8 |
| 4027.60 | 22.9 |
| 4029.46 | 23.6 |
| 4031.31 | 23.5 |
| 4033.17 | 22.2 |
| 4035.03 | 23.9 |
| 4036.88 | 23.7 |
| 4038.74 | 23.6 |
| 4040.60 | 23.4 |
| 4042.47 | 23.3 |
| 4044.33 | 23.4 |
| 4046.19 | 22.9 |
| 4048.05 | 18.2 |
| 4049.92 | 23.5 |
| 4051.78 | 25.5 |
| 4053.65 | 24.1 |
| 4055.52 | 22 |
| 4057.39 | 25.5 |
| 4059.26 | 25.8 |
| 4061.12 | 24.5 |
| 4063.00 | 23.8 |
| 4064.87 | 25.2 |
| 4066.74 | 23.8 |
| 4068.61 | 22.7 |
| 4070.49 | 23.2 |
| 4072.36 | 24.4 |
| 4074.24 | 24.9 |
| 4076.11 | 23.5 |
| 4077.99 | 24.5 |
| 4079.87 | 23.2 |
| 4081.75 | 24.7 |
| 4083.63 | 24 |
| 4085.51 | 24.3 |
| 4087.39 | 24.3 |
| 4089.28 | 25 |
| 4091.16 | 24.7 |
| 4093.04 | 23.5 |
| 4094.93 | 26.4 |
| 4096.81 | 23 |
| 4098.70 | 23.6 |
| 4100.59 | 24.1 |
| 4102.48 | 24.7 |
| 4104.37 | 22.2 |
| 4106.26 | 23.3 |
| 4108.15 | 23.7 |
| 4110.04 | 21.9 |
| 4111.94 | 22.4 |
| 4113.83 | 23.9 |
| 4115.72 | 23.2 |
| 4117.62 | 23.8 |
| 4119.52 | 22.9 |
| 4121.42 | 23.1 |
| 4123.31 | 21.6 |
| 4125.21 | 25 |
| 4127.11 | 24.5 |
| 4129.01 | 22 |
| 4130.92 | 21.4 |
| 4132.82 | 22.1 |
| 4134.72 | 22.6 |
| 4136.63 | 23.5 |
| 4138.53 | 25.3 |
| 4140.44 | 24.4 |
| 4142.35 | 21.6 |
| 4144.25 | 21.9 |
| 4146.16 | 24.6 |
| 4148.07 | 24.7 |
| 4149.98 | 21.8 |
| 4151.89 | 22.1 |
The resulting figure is -1.4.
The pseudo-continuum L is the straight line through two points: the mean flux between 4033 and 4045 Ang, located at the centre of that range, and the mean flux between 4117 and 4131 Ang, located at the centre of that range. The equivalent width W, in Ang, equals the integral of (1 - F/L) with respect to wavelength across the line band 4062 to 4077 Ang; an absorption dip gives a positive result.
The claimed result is -0.4 Ang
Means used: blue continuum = 23.4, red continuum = 23.1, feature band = 23.9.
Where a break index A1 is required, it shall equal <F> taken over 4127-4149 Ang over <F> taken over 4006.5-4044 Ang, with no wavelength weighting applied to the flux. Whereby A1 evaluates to 1.0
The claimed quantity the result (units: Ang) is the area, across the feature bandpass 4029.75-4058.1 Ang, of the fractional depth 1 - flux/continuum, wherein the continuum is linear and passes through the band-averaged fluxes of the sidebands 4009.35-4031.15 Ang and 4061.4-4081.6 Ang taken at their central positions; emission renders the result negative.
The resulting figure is 1.3 Ang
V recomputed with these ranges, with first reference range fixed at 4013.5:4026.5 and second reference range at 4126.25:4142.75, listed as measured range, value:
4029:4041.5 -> 0.77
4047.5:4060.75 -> 0.47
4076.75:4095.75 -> -0.36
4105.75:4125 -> 0.31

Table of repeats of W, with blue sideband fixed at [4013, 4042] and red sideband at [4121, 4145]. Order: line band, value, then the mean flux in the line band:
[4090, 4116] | -0.3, 23.6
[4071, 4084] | -0.3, 24.2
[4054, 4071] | -0.2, 24.1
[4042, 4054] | 0.5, 22.9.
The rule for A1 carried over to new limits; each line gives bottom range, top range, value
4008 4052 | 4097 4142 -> 0.97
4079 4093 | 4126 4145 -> 0.95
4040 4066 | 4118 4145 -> 0.97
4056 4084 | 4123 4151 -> 0.96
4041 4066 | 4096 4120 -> 0.98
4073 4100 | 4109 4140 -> 0.95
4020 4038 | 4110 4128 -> 0.96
